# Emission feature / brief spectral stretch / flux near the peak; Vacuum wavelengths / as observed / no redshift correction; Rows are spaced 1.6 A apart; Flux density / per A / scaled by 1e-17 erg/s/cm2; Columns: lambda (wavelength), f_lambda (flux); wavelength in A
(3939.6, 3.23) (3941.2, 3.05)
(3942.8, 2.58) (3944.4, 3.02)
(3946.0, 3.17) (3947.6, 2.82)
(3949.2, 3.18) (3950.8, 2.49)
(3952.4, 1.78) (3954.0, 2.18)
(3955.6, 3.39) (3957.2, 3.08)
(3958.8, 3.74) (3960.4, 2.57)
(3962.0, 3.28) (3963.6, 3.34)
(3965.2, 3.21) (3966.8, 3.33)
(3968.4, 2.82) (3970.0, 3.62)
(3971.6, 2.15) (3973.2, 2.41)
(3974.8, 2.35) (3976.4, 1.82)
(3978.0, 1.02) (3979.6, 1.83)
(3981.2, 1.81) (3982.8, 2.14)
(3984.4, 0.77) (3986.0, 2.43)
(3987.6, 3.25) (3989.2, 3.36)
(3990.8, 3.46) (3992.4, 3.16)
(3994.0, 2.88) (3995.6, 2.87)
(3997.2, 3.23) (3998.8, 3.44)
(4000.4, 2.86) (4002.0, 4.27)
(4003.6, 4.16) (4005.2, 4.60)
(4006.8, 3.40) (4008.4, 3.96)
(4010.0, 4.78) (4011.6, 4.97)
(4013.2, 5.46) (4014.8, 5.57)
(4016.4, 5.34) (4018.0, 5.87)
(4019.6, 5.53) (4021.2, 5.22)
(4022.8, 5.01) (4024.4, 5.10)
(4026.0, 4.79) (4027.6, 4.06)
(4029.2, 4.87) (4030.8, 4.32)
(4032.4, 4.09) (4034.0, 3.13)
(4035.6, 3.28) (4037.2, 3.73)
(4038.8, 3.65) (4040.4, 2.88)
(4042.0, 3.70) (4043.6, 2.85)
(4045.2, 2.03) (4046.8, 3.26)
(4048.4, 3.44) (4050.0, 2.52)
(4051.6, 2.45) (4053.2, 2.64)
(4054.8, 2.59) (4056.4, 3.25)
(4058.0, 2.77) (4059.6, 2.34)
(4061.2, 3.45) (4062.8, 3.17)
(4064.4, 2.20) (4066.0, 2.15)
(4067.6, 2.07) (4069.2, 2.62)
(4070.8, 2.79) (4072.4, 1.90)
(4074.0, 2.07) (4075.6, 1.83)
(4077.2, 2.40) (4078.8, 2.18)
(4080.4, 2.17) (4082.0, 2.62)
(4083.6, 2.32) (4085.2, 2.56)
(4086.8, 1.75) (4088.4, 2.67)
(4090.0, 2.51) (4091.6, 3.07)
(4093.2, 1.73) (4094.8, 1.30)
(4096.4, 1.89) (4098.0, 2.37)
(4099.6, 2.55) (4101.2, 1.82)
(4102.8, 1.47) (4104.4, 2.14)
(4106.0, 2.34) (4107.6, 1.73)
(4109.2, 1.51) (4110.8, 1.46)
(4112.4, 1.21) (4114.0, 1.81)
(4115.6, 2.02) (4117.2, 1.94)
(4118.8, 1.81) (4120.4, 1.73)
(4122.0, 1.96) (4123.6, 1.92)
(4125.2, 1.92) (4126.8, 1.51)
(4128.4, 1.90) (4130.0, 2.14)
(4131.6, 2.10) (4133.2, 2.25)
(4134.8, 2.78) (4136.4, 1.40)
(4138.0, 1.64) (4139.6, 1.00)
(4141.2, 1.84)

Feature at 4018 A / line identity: C IV 1549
